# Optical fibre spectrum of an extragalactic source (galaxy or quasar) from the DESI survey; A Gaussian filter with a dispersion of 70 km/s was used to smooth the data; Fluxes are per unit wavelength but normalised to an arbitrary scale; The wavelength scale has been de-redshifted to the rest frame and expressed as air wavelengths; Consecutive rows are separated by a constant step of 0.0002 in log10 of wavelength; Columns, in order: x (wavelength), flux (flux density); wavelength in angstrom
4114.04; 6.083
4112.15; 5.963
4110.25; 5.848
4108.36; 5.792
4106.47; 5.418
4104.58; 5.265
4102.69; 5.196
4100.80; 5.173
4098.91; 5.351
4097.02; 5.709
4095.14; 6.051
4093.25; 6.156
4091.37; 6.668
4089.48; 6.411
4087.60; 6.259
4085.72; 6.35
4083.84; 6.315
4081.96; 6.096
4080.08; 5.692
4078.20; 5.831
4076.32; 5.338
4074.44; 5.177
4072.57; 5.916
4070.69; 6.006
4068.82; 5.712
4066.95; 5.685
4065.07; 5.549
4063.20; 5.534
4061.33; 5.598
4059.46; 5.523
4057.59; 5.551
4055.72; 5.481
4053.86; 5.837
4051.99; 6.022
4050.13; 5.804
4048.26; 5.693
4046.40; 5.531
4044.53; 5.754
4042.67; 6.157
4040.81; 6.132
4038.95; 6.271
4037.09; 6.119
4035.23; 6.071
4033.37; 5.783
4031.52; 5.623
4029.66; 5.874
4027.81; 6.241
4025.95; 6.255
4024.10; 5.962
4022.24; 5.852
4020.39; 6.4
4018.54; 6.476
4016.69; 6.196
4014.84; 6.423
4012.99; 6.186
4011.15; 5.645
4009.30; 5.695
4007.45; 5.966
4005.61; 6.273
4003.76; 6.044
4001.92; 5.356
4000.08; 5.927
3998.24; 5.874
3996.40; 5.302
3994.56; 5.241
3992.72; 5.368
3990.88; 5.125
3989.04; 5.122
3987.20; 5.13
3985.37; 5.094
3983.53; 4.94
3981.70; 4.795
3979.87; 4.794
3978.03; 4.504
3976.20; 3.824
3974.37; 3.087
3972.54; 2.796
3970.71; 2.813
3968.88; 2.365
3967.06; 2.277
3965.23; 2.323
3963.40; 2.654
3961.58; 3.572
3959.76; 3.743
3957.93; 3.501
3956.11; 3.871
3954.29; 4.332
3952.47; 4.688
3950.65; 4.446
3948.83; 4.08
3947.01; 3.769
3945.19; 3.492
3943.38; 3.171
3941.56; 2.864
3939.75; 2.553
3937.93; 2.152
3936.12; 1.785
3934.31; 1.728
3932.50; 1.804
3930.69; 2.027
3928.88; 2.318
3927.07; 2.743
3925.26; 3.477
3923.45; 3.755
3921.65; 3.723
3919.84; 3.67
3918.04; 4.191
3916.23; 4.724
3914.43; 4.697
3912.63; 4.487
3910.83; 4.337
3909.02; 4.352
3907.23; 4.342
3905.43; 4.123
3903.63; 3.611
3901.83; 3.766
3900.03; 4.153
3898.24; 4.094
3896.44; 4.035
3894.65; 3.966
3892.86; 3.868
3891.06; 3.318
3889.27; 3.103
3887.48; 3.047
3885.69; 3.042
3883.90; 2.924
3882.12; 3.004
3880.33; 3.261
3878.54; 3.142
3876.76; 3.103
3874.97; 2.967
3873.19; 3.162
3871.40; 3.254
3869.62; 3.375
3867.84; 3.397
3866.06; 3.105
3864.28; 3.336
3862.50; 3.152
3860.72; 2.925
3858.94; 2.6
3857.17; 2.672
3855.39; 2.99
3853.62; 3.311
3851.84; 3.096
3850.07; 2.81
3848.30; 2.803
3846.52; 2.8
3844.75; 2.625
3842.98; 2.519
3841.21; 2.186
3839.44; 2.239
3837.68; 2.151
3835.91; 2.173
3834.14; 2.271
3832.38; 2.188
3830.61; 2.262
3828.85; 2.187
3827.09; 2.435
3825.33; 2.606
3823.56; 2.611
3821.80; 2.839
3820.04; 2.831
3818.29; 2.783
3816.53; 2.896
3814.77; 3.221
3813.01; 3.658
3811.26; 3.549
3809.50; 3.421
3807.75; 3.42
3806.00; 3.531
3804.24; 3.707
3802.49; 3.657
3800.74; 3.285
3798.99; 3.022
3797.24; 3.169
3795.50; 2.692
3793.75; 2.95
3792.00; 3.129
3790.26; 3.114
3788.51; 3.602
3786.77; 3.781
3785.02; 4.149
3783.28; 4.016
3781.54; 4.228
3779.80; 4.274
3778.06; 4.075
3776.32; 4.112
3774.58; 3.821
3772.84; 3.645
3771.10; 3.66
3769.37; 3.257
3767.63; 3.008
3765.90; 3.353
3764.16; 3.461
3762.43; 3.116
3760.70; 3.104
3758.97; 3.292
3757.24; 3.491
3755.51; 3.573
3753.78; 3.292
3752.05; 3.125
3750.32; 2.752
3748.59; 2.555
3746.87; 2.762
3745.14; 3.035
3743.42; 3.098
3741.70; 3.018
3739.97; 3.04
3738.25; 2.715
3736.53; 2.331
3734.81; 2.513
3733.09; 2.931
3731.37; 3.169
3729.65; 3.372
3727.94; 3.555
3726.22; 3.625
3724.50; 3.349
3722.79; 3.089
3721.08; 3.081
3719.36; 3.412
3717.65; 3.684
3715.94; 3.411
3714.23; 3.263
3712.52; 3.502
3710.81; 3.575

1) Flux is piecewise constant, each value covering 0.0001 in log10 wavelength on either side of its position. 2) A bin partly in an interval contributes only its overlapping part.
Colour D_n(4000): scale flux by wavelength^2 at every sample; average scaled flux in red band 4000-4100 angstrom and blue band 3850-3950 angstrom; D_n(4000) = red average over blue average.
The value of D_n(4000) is 1.92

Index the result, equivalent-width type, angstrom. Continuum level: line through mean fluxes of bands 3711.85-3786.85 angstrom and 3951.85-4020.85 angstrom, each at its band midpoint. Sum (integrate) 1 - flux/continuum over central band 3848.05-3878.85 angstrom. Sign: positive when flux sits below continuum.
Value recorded 7.2 angstrom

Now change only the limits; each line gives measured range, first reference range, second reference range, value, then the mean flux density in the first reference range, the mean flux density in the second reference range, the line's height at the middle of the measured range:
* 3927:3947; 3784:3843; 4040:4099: 8.68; 2.96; 5.85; 4.35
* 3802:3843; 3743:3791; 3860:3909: 7.75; 3.46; 3.45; 3.45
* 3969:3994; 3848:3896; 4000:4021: 5.06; 3.15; 6.05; 5.44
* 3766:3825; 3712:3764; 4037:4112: 2.71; 3.14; 5.8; 3.6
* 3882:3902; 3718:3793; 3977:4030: 4.66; 3.33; 5.65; 4.61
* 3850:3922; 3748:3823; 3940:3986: 0.22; 3.39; 3.65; 3.53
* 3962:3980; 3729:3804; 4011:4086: 7.30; 3.3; 5.89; 5.18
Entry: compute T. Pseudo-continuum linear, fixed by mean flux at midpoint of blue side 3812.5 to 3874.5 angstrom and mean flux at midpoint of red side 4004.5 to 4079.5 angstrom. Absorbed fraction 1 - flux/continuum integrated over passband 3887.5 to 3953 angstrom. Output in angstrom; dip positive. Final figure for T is 6.8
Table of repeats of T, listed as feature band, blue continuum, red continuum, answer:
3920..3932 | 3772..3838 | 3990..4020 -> 4.5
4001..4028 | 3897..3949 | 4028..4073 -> -4.8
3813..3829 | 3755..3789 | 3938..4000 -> 4.1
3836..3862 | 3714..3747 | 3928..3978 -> 3.4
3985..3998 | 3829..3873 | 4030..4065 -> -0.8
